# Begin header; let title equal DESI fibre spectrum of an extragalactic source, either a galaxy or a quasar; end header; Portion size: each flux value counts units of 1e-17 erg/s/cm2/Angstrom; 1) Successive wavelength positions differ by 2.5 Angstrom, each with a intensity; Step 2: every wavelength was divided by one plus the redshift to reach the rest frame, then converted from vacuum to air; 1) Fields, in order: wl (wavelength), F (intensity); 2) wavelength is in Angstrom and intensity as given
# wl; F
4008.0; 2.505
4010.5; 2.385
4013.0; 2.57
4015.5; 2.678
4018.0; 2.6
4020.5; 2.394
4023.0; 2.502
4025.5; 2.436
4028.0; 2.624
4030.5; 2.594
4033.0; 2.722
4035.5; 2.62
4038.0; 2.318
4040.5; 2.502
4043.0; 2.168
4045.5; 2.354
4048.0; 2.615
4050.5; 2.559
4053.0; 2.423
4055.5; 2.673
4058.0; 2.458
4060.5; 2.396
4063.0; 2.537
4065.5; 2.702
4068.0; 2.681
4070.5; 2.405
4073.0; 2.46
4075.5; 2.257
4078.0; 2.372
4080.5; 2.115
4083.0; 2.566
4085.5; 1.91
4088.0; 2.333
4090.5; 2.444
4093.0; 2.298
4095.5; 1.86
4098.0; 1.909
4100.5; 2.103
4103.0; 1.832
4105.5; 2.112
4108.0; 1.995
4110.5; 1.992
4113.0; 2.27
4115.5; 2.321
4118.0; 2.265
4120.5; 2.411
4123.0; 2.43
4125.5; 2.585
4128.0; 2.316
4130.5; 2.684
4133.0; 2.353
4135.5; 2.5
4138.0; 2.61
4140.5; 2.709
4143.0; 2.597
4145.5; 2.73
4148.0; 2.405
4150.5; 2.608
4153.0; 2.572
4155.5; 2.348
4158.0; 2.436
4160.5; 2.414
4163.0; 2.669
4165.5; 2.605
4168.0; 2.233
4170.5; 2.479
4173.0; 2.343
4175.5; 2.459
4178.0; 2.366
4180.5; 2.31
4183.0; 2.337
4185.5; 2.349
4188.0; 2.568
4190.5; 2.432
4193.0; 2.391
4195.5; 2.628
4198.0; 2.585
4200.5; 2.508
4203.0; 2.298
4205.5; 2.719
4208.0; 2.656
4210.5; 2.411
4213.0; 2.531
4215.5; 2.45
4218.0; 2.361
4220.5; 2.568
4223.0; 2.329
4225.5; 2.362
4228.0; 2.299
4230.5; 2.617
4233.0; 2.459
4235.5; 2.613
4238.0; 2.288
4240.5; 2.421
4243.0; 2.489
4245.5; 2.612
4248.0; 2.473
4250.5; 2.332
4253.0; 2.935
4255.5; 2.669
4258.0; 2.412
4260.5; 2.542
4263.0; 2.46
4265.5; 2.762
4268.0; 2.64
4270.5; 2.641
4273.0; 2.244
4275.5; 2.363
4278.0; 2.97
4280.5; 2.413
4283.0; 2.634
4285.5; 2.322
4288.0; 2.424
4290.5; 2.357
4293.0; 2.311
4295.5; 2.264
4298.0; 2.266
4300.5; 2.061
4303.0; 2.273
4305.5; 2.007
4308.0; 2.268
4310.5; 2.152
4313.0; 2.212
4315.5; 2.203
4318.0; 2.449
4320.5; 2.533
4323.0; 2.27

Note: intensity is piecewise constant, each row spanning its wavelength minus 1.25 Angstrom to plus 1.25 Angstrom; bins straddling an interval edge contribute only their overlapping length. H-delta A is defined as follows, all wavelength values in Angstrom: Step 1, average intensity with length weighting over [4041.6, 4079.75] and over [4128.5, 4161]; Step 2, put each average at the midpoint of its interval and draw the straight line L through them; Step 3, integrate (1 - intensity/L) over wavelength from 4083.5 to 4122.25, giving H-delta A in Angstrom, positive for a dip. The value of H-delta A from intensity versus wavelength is 5.44 Angstrom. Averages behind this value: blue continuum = 2.47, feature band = 2.15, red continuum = 2.53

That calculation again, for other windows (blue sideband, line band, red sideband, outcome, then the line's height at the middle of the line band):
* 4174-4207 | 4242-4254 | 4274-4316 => -0.89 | 2.39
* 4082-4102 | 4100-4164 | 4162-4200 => -2.77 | 2.3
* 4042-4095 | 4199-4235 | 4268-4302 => -0.91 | 2.41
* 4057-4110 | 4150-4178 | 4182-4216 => -0.43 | 2.42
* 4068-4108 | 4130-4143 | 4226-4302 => -1.63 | 2.28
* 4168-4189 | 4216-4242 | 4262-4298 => 0.01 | 2.43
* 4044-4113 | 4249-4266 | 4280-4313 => -2.16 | 2.29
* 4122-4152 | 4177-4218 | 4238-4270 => 1.30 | 2.55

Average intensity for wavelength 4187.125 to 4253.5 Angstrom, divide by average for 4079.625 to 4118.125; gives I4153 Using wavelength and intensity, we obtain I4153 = 1.16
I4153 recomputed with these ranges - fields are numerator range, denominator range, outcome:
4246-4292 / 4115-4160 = 1.02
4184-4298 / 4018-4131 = 1.05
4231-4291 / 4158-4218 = 1.02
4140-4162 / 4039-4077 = 1.02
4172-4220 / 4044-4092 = 1.01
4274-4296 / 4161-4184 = 1.01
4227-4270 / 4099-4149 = 1.07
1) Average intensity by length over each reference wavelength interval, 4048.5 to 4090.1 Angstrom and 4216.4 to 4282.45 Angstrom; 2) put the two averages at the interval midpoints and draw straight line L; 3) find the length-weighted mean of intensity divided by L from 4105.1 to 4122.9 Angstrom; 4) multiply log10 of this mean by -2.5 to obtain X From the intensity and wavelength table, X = 0.11 mag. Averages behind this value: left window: 2.43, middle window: 2.21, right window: 2.51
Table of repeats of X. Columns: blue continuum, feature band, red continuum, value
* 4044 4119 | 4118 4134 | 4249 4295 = -0.04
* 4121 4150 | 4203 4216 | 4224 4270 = 0.00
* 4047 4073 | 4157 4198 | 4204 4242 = 0.02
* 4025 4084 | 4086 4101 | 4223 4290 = 0.16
